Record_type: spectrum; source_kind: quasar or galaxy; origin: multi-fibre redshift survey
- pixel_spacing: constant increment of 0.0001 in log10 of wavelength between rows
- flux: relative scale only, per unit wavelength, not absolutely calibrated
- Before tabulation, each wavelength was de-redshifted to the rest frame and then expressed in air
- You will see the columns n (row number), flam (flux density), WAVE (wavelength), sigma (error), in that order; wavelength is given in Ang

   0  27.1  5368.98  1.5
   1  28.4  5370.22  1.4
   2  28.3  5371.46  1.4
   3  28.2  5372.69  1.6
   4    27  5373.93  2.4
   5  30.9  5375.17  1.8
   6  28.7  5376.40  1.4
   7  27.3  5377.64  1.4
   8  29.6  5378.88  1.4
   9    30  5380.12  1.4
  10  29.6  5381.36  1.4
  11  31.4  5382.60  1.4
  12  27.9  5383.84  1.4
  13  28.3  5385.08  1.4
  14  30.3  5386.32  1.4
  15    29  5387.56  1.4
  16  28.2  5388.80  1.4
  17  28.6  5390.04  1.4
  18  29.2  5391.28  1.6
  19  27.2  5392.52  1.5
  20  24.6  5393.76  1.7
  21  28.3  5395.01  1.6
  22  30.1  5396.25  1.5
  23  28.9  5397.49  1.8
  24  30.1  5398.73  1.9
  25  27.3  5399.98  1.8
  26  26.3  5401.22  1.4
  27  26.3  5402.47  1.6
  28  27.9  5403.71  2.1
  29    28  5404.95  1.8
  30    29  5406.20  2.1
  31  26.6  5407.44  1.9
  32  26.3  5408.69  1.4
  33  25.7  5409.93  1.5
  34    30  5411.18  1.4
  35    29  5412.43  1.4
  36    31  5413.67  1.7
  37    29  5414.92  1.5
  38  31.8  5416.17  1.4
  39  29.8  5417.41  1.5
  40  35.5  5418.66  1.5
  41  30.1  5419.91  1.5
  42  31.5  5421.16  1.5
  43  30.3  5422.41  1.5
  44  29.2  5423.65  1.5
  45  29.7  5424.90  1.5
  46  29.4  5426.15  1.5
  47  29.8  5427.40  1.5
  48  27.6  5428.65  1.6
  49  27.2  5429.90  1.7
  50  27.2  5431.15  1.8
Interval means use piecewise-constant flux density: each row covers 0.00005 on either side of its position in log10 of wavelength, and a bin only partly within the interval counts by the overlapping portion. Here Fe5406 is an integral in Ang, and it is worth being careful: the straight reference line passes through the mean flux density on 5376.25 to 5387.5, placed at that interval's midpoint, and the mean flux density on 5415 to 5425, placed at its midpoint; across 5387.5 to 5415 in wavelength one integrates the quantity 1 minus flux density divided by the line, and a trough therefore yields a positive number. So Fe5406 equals 1.9 Ang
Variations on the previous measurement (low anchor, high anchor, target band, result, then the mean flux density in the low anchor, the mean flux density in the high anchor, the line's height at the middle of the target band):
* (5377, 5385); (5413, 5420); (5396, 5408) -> 0.96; 29.2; 31.3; 30.4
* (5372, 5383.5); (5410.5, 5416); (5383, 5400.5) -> 0.57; 29.2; 29.8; 29.4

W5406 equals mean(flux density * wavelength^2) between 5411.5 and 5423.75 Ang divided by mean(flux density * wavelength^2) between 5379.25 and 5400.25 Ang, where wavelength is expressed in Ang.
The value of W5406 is 1.1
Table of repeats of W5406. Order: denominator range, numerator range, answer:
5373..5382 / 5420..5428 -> 1.05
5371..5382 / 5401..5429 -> 1.03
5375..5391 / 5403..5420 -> 1.01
